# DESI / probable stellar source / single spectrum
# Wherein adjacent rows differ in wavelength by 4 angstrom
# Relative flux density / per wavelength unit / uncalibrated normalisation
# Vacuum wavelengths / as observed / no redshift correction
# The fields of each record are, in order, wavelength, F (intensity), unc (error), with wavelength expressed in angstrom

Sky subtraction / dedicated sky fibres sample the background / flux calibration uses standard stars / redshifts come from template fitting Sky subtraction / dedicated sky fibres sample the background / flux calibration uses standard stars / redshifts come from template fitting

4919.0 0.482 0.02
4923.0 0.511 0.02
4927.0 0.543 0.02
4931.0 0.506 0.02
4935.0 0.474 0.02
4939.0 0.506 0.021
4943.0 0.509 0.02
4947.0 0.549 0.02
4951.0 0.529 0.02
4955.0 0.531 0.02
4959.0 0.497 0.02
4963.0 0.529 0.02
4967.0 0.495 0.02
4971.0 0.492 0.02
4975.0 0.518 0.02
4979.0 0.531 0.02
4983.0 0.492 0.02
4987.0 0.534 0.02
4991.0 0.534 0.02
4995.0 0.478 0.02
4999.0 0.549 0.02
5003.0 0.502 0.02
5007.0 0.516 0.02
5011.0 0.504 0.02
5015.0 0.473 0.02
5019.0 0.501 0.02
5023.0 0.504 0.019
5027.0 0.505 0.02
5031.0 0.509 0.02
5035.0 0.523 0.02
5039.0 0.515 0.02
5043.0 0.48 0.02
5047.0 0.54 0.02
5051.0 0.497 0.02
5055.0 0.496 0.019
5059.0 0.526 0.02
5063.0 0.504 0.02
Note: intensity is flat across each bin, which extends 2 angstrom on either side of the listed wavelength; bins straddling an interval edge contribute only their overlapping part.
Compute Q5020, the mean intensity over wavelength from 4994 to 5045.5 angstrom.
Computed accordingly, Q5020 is 0.505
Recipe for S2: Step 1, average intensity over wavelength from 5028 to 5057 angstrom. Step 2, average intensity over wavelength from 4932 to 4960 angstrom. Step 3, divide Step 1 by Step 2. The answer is 1.0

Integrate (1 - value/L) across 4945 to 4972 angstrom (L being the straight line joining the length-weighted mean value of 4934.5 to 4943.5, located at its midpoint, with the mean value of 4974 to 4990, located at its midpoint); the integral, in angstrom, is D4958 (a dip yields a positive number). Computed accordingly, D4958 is -0.6 angstrom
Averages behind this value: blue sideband 0.498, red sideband 0.52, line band 0.518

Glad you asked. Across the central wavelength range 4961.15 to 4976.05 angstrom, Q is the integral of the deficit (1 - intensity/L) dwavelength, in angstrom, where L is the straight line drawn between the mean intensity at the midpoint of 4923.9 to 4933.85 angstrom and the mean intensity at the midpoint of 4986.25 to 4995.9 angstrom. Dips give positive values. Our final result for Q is 0.3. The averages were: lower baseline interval 0.519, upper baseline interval 0.517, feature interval 0.508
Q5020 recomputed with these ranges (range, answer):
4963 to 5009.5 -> 0.513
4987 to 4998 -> 0.515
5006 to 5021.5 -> 0.498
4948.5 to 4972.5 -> 0.513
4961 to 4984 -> 0.51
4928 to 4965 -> 0.515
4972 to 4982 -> 0.518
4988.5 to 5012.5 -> 0.514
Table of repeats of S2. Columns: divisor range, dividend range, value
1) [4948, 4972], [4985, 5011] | 1.01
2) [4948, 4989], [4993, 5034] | 0.98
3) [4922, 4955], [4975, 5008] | 1.00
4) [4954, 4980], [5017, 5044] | 0.99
